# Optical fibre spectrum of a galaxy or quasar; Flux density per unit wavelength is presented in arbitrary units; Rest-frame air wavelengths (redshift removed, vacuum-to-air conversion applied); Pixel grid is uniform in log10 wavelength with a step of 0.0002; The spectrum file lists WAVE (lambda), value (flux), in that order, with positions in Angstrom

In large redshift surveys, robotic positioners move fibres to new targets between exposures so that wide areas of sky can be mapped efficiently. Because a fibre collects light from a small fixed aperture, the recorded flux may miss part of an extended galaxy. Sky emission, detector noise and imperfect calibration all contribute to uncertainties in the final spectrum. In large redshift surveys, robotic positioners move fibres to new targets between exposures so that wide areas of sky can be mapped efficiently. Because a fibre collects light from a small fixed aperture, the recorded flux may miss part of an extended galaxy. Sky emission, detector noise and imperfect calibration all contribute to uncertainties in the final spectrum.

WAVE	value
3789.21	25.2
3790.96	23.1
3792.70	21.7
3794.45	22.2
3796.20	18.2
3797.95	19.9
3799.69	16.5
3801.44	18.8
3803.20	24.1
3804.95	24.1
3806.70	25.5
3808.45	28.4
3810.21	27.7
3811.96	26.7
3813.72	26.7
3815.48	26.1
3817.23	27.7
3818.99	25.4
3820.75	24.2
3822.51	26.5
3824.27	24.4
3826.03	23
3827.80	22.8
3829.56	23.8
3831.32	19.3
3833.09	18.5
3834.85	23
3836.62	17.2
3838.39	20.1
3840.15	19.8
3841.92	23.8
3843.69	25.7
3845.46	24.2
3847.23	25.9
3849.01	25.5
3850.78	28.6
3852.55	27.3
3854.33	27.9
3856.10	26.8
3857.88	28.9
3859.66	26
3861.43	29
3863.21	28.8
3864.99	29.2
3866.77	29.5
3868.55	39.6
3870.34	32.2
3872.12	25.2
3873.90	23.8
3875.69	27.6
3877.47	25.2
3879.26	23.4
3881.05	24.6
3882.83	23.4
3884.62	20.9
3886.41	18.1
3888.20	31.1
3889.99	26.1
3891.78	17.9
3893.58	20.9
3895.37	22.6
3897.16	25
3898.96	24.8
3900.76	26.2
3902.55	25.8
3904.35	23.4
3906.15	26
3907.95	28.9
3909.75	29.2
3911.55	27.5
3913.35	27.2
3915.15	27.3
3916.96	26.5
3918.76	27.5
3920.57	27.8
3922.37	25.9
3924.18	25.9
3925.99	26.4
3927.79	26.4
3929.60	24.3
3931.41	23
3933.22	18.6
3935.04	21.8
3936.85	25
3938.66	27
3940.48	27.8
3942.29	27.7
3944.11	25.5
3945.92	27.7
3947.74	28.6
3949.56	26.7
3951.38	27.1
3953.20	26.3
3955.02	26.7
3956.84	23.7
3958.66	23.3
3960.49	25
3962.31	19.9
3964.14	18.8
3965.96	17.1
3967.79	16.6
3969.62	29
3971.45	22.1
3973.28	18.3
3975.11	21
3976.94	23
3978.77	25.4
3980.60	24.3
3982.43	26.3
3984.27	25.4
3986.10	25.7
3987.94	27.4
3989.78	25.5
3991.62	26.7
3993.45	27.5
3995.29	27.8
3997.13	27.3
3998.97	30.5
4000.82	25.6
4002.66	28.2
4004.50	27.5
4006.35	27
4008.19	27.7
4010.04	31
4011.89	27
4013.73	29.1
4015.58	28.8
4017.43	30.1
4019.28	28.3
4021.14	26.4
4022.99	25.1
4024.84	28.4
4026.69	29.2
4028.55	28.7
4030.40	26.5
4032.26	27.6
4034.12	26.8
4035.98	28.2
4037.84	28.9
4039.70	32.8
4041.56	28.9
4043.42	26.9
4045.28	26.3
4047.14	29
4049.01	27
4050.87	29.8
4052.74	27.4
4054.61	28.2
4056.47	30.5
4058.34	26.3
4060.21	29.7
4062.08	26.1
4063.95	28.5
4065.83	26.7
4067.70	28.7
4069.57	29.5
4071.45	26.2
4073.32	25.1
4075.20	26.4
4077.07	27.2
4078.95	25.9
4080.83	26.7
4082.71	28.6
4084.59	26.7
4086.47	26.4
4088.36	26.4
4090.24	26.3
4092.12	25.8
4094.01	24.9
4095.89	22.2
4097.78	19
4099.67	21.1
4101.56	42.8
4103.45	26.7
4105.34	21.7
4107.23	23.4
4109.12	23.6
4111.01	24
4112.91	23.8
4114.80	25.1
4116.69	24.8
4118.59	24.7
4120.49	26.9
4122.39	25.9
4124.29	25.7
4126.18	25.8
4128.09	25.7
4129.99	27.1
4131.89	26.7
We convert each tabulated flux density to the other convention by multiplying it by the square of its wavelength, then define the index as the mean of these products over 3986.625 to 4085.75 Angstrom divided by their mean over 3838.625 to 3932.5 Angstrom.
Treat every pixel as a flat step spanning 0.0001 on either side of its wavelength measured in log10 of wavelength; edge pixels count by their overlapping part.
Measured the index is 1.2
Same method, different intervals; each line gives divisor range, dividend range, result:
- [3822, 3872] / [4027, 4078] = 1.21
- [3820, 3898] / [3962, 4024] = 1.10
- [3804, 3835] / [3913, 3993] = 1.07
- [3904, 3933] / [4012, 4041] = 1.14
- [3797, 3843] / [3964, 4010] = 1.18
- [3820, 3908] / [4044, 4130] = 1.18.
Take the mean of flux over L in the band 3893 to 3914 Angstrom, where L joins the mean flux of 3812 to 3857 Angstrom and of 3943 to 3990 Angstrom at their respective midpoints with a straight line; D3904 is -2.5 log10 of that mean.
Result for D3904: -0.07 mag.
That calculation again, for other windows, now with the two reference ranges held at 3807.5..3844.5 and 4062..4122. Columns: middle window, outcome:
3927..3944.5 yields 0.003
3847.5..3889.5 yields -0.121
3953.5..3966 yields 0.105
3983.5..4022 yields -0.098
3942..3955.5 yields -0.091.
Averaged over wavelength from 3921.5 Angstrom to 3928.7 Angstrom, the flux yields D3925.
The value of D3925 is 26.2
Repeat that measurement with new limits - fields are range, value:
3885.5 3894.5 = 22.8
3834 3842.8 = 20.8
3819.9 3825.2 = 25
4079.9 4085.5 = 27.3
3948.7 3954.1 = 26.7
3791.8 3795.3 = 22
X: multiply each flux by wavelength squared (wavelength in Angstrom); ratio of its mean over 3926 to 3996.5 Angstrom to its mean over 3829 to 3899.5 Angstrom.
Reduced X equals 1.0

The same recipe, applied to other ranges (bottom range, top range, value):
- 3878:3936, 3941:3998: 1.02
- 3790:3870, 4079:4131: 1.19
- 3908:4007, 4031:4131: 1.12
